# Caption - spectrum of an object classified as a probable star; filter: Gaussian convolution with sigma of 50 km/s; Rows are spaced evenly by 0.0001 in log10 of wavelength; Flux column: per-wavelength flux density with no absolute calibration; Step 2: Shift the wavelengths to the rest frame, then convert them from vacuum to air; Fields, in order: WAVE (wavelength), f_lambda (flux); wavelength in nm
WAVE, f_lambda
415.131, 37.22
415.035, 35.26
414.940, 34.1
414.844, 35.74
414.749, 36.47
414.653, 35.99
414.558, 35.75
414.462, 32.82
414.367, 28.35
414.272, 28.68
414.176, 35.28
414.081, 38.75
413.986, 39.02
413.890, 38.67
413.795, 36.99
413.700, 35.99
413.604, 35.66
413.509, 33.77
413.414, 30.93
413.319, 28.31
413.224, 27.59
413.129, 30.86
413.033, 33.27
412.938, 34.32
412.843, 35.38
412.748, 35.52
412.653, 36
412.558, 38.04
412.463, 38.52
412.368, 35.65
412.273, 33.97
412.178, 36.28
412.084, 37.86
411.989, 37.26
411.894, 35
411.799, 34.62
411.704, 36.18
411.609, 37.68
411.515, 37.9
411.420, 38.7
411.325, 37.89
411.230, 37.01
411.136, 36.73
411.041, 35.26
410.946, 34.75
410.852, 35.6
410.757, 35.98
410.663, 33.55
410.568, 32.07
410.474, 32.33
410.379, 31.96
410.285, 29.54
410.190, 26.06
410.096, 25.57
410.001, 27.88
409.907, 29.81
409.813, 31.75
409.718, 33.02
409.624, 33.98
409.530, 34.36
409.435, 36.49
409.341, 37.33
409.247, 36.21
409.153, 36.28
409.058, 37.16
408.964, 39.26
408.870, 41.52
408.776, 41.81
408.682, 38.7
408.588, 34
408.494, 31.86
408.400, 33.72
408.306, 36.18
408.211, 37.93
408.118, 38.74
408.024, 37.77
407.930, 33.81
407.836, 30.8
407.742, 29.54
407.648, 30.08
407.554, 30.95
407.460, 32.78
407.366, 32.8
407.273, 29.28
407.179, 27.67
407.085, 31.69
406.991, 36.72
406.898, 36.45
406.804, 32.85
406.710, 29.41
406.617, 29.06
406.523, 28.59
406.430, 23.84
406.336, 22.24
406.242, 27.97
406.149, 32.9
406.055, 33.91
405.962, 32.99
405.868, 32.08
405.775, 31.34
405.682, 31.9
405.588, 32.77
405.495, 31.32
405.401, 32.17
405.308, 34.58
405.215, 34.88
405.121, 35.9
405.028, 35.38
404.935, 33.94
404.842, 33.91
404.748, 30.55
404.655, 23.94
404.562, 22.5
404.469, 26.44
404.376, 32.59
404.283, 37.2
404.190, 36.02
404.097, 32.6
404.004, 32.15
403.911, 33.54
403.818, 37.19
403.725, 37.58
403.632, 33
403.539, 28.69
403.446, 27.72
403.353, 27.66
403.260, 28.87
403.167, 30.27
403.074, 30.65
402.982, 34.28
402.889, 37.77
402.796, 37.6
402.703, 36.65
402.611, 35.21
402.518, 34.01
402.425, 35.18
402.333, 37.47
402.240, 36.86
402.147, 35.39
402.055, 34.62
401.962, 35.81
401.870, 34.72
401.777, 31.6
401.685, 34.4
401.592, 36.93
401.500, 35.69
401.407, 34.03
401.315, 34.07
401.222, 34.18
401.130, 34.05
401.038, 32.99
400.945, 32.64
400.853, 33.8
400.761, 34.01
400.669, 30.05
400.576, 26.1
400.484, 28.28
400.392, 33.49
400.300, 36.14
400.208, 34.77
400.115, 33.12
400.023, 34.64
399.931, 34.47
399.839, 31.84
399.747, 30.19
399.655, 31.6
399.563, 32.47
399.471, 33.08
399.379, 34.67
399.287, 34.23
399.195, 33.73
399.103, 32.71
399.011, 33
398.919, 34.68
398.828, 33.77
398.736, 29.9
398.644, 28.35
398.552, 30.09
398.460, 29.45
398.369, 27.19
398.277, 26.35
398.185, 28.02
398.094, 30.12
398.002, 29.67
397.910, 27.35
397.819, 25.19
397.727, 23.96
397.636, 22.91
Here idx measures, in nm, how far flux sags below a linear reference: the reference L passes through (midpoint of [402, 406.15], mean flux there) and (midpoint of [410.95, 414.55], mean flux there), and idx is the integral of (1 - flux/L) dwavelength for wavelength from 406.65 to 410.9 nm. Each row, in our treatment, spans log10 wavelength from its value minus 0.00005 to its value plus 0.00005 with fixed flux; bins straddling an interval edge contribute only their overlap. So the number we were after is 0.07 nm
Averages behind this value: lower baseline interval 33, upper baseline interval 35.1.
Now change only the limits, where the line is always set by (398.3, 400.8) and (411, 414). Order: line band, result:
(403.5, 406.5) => 0.15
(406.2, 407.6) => 0.16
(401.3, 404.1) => -0.09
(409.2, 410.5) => 0.11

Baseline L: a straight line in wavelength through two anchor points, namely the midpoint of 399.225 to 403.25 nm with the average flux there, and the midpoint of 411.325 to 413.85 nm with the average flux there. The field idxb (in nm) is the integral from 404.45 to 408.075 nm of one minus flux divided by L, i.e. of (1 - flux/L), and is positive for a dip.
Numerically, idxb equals 0.328 nm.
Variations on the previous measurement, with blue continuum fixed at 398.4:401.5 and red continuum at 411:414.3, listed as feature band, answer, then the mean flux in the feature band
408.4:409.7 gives -0.08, 36.7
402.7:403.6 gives 0.04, 31.8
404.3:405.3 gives 0.07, 31.3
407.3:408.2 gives 0.03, 33.2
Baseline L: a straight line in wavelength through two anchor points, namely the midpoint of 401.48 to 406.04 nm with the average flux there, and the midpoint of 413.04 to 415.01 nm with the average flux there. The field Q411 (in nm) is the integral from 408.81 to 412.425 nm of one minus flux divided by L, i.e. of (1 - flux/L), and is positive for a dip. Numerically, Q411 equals -0.11 nm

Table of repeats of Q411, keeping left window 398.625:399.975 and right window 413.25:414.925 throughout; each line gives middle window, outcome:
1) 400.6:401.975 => -0.04 nm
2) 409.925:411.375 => 0.05 nm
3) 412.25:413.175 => -0.02 nm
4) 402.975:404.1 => 0.05 nm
